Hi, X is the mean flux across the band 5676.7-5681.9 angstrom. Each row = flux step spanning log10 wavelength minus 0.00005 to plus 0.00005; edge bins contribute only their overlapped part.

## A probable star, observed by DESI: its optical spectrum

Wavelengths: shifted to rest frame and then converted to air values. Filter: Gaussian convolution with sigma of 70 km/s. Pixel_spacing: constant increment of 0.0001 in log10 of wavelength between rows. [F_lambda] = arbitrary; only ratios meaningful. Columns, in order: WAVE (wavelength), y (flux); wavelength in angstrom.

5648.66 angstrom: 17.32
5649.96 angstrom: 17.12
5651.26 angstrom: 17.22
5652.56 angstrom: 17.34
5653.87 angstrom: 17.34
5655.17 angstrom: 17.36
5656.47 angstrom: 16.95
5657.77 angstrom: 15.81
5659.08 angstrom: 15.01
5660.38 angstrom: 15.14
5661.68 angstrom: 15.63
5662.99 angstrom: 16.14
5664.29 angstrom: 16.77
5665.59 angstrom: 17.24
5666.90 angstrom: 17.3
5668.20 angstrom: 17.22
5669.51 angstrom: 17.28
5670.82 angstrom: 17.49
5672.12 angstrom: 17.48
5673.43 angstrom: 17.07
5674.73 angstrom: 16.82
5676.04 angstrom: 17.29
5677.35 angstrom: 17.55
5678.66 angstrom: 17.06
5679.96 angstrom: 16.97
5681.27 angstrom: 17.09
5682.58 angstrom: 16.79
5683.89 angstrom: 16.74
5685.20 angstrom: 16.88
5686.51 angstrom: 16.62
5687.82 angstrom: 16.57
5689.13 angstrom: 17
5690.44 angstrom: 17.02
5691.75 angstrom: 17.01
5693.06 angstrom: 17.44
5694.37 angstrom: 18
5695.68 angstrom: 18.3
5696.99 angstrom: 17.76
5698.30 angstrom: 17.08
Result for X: 17.2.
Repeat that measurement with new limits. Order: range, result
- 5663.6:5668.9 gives 17.1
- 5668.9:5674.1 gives 17.3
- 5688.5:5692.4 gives 17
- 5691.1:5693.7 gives 17.2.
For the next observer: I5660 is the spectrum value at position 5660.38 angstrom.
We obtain 15.14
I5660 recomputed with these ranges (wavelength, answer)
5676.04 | 17.29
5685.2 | 16.88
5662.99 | 16.14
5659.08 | 15.01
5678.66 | 17.06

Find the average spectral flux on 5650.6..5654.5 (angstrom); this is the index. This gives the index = 17.3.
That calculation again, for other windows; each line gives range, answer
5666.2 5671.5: 17.3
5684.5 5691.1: 16.8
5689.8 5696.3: 17.6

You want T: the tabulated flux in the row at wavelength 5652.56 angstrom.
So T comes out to 17.34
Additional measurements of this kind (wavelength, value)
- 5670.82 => 17.49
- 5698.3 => 17.08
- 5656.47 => 16.95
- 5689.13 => 17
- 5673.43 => 17.07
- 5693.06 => 17.44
